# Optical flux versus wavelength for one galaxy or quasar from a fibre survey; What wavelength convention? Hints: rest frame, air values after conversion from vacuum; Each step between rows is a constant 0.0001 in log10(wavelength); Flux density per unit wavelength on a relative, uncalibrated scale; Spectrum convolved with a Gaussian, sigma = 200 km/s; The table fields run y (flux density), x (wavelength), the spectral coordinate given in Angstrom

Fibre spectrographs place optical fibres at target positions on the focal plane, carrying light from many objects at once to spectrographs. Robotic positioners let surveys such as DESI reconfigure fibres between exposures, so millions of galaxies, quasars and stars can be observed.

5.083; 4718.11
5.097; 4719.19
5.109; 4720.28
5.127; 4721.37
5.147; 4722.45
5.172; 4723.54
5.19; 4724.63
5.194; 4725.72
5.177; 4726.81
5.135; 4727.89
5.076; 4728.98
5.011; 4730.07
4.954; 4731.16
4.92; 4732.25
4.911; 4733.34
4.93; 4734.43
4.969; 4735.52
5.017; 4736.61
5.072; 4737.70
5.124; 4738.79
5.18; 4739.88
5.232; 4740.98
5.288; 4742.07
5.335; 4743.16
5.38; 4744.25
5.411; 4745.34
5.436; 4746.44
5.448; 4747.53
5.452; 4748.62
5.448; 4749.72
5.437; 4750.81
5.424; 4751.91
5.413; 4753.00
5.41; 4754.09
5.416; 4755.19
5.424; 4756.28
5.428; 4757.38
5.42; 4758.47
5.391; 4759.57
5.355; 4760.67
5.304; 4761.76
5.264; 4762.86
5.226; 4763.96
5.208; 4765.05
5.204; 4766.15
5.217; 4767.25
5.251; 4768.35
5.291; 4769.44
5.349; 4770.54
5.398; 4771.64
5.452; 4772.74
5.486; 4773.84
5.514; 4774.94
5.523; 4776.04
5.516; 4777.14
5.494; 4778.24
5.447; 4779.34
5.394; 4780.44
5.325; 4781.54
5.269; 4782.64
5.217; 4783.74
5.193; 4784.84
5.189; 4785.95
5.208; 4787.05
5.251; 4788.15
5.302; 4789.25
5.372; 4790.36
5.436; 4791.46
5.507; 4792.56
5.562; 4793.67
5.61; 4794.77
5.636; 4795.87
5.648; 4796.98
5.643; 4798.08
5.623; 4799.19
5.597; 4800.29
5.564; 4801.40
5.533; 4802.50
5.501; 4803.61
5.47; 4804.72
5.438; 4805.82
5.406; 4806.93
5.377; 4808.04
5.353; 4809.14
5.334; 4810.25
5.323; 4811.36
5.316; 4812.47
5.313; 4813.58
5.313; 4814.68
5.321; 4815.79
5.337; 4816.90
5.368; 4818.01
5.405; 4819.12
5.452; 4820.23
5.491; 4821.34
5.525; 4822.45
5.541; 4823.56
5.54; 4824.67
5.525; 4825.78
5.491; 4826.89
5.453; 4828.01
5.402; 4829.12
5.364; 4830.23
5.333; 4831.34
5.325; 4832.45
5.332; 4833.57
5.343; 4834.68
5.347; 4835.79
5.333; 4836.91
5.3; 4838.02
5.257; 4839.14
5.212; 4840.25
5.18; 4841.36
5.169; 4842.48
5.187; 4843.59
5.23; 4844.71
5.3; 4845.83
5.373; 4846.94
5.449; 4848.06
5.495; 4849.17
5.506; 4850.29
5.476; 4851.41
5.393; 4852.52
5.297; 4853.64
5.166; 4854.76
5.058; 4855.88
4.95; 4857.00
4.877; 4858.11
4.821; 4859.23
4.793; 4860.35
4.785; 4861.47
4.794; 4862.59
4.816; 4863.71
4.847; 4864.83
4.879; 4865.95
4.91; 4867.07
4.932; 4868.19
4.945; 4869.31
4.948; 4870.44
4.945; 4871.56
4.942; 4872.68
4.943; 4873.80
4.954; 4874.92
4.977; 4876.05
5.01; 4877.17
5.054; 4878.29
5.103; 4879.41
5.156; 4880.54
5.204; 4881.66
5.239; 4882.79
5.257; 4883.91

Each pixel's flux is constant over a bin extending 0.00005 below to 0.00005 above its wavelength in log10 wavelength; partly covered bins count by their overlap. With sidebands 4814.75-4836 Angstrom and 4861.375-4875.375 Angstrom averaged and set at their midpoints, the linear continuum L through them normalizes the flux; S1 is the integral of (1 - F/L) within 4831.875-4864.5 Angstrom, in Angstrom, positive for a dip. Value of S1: -0.3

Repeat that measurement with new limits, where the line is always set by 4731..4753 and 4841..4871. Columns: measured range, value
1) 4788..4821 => -1.9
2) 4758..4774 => -0.4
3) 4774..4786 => -0.5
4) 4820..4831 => -0.7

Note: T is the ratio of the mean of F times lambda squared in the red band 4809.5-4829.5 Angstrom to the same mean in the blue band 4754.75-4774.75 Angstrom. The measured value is 1.0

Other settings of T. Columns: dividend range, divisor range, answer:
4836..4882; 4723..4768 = 1.02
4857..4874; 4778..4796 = 0.94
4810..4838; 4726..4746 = 1.09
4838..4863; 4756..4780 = 1.00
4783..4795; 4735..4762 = 1.02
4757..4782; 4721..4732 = 1.07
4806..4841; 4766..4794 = 1.02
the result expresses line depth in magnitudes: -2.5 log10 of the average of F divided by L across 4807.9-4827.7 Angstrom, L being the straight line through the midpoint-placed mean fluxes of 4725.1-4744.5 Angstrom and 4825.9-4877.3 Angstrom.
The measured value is -0.06 mag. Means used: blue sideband 5.1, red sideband 5.15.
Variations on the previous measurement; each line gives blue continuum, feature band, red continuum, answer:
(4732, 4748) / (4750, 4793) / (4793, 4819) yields -0.01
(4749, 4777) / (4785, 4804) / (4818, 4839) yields -0.02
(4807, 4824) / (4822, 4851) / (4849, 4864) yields -0.03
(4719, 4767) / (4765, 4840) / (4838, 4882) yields -0.05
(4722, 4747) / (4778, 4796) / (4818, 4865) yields -0.03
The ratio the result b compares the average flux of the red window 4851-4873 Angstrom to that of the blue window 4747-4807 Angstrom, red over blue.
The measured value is 0.92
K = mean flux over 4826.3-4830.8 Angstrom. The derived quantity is 5.43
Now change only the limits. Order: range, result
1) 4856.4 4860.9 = 4.87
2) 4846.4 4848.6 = 5.4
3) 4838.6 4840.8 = 5.24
